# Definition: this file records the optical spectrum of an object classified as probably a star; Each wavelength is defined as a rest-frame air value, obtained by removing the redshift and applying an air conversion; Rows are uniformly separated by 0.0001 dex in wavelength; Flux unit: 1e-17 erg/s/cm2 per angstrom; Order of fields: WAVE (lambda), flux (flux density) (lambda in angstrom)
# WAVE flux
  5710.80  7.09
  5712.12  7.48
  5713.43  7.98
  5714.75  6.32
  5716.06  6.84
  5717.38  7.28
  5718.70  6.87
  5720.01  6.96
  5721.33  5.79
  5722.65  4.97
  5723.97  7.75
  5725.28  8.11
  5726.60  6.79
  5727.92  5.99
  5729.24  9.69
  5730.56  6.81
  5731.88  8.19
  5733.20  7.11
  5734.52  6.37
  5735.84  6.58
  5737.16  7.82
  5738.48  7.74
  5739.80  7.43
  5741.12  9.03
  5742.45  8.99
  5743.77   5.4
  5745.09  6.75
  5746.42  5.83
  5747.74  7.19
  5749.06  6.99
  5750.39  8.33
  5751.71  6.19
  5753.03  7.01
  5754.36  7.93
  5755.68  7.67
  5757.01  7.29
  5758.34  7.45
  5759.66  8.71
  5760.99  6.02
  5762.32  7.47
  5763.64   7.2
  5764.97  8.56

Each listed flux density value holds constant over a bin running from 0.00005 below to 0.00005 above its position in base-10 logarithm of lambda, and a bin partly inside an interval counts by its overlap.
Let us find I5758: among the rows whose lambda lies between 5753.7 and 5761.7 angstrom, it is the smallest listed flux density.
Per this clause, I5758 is 6.02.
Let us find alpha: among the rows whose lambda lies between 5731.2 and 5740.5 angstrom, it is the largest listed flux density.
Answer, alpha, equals 8.19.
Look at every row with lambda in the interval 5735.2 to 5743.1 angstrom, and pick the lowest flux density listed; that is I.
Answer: 6.58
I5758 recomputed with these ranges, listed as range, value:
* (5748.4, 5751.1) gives 6.99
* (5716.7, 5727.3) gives 4.97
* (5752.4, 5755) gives 7.01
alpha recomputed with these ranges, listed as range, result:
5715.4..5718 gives 7.28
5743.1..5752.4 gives 8.33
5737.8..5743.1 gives 9.03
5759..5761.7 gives 8.71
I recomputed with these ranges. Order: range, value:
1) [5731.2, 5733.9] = 7.11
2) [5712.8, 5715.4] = 6.32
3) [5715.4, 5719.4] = 6.84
